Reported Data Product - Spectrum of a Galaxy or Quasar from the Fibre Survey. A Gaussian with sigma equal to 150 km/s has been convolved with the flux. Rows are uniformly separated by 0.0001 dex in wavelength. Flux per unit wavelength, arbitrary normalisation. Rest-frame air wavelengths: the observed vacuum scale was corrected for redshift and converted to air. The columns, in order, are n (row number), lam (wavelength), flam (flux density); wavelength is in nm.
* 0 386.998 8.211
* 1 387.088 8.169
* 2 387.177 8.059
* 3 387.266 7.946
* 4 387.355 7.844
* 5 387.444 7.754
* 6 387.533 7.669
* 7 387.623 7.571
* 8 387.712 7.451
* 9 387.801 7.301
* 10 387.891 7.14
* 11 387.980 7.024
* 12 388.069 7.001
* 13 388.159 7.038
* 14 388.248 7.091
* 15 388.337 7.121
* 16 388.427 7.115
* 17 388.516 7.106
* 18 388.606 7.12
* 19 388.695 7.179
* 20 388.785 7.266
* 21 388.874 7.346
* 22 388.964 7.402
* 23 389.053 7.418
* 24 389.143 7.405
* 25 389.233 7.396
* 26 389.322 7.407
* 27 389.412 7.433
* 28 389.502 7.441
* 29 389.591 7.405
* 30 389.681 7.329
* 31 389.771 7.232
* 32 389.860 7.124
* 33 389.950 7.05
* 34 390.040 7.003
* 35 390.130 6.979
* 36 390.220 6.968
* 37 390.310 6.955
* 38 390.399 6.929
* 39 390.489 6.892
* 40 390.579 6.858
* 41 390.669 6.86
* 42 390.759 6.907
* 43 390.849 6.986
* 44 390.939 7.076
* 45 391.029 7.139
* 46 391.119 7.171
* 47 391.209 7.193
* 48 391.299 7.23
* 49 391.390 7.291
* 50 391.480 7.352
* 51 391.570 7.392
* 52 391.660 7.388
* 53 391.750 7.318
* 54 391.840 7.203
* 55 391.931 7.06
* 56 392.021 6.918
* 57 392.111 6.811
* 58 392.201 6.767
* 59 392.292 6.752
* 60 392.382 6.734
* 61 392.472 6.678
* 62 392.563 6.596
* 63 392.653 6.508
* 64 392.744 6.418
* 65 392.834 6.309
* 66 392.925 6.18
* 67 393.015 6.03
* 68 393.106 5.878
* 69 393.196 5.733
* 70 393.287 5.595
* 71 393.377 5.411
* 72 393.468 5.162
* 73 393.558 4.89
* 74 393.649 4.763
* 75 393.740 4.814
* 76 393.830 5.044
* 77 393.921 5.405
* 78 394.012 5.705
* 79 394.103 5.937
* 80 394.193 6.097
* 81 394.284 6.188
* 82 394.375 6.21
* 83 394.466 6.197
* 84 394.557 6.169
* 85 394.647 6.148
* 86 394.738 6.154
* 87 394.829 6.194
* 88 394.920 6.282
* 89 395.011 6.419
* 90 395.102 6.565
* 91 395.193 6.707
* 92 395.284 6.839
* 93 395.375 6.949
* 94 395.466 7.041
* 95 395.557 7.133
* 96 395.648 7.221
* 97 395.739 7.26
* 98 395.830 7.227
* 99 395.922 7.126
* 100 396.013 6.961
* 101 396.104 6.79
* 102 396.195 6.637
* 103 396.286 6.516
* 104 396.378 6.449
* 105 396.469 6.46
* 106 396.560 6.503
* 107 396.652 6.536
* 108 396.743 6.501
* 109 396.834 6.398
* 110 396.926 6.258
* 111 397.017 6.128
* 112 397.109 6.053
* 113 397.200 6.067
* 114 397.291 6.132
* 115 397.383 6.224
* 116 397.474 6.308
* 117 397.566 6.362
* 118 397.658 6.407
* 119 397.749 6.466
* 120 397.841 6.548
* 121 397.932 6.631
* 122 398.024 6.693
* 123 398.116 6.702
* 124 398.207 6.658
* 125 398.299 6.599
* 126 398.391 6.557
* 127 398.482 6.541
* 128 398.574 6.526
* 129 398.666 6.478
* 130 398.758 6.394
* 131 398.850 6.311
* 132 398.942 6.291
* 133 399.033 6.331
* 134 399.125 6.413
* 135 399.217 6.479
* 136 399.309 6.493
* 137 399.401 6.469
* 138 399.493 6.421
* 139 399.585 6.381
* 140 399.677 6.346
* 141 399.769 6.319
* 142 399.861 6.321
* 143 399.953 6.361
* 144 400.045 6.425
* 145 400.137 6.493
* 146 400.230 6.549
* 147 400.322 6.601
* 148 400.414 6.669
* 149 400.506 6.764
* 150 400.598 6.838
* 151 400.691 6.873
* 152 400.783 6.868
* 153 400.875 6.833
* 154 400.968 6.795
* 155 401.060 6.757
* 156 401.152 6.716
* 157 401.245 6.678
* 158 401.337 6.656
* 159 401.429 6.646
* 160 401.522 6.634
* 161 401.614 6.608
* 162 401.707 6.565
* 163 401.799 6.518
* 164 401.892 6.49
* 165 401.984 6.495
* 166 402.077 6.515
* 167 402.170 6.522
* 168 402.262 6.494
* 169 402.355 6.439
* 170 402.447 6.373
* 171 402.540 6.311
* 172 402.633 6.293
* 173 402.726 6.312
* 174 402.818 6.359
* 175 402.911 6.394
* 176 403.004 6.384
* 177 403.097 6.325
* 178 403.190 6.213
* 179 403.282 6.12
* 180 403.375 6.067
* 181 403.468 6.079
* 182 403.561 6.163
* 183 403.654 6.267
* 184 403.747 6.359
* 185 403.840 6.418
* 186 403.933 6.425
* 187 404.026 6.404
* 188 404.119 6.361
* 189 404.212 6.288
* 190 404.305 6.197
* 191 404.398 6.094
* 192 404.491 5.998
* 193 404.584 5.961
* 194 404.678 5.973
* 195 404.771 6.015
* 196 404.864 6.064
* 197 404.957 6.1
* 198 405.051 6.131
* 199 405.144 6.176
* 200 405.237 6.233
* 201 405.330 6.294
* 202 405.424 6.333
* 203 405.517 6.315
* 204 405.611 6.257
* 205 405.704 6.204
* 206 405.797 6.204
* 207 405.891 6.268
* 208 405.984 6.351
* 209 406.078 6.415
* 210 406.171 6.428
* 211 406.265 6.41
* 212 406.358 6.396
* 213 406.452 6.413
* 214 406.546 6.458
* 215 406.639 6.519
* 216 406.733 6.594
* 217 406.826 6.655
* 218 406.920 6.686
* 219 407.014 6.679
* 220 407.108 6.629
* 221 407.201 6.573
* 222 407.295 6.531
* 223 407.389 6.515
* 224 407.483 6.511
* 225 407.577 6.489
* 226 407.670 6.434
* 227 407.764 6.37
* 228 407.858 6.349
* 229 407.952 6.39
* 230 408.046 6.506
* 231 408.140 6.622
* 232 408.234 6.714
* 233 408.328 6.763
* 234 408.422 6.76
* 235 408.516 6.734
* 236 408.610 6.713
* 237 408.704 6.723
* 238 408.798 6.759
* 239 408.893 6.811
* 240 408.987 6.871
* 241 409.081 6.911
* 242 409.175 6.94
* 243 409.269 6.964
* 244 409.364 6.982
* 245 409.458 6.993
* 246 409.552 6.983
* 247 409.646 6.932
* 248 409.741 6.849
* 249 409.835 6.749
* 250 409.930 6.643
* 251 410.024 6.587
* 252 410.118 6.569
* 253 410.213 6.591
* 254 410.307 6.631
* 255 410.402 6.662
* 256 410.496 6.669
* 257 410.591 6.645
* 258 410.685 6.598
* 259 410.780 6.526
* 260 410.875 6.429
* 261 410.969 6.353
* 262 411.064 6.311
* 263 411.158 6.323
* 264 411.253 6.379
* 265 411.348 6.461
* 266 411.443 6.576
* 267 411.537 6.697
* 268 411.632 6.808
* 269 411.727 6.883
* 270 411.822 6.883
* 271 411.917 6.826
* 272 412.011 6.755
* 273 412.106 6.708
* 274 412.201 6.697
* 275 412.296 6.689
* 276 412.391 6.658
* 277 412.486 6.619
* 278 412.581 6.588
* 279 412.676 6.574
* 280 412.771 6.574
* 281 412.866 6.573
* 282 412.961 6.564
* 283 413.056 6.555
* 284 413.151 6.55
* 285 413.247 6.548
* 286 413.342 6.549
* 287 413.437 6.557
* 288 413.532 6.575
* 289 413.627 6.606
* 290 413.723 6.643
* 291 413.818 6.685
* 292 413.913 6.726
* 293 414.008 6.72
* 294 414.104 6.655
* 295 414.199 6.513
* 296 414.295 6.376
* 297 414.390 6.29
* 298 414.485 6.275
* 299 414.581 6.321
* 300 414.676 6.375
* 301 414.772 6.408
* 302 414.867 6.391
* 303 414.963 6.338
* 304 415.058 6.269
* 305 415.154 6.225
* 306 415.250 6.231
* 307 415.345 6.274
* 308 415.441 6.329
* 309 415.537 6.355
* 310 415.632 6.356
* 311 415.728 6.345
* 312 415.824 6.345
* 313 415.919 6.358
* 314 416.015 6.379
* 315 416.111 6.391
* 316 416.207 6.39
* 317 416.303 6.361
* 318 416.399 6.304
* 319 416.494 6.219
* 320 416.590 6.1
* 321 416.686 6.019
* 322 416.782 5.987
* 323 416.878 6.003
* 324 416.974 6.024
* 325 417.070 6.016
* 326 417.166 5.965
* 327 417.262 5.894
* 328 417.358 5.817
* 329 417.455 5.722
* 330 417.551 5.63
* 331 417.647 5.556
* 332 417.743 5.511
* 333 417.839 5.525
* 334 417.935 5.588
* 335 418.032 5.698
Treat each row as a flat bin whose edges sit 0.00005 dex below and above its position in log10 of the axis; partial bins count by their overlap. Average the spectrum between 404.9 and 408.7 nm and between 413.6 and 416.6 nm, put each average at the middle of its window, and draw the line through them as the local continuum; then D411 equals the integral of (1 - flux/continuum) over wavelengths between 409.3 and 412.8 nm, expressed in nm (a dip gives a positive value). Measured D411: -0.13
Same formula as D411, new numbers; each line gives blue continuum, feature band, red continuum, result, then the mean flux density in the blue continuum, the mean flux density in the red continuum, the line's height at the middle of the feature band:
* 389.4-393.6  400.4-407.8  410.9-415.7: 0.24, 6.77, 6.52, 6.63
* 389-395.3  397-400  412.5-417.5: 0.06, 6.6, 6.35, 6.53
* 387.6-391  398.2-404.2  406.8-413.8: 0.35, 7.16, 6.64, 6.87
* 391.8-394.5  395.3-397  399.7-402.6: -0.14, 6.06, 6.58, 6.26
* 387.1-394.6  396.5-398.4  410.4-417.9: 0.08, 6.81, 6.38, 6.69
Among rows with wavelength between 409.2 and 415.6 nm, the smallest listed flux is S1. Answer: 6.225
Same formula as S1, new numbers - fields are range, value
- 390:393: 6.18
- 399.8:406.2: 5.961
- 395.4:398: 6.053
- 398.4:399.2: 6.291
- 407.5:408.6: 6.349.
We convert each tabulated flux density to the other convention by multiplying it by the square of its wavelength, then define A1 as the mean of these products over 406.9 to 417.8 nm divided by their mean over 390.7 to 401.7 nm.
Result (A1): 1.08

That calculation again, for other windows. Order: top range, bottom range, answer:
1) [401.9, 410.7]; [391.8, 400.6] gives 1.07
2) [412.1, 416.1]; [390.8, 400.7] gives 1.10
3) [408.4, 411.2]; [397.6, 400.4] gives 1.09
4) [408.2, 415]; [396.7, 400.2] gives 1.11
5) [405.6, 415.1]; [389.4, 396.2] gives 1.09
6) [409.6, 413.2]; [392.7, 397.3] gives 1.15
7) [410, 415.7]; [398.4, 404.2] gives 1.07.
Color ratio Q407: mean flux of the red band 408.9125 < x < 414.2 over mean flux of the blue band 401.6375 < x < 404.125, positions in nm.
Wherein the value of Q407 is 1.05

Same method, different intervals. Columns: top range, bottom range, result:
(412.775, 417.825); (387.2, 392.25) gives 0.87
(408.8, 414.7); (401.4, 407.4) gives 1.05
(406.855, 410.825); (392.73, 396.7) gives 1.07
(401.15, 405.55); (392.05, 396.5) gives 1.01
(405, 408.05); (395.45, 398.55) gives 0.97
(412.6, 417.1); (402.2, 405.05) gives 1.02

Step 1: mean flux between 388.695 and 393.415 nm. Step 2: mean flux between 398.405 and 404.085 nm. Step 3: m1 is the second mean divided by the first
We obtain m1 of 0.93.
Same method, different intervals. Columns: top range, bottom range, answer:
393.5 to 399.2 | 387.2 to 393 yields 0.89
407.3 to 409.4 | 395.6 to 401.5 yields 1.02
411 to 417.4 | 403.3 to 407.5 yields 1.02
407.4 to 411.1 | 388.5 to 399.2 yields 1.01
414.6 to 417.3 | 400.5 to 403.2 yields 0.95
